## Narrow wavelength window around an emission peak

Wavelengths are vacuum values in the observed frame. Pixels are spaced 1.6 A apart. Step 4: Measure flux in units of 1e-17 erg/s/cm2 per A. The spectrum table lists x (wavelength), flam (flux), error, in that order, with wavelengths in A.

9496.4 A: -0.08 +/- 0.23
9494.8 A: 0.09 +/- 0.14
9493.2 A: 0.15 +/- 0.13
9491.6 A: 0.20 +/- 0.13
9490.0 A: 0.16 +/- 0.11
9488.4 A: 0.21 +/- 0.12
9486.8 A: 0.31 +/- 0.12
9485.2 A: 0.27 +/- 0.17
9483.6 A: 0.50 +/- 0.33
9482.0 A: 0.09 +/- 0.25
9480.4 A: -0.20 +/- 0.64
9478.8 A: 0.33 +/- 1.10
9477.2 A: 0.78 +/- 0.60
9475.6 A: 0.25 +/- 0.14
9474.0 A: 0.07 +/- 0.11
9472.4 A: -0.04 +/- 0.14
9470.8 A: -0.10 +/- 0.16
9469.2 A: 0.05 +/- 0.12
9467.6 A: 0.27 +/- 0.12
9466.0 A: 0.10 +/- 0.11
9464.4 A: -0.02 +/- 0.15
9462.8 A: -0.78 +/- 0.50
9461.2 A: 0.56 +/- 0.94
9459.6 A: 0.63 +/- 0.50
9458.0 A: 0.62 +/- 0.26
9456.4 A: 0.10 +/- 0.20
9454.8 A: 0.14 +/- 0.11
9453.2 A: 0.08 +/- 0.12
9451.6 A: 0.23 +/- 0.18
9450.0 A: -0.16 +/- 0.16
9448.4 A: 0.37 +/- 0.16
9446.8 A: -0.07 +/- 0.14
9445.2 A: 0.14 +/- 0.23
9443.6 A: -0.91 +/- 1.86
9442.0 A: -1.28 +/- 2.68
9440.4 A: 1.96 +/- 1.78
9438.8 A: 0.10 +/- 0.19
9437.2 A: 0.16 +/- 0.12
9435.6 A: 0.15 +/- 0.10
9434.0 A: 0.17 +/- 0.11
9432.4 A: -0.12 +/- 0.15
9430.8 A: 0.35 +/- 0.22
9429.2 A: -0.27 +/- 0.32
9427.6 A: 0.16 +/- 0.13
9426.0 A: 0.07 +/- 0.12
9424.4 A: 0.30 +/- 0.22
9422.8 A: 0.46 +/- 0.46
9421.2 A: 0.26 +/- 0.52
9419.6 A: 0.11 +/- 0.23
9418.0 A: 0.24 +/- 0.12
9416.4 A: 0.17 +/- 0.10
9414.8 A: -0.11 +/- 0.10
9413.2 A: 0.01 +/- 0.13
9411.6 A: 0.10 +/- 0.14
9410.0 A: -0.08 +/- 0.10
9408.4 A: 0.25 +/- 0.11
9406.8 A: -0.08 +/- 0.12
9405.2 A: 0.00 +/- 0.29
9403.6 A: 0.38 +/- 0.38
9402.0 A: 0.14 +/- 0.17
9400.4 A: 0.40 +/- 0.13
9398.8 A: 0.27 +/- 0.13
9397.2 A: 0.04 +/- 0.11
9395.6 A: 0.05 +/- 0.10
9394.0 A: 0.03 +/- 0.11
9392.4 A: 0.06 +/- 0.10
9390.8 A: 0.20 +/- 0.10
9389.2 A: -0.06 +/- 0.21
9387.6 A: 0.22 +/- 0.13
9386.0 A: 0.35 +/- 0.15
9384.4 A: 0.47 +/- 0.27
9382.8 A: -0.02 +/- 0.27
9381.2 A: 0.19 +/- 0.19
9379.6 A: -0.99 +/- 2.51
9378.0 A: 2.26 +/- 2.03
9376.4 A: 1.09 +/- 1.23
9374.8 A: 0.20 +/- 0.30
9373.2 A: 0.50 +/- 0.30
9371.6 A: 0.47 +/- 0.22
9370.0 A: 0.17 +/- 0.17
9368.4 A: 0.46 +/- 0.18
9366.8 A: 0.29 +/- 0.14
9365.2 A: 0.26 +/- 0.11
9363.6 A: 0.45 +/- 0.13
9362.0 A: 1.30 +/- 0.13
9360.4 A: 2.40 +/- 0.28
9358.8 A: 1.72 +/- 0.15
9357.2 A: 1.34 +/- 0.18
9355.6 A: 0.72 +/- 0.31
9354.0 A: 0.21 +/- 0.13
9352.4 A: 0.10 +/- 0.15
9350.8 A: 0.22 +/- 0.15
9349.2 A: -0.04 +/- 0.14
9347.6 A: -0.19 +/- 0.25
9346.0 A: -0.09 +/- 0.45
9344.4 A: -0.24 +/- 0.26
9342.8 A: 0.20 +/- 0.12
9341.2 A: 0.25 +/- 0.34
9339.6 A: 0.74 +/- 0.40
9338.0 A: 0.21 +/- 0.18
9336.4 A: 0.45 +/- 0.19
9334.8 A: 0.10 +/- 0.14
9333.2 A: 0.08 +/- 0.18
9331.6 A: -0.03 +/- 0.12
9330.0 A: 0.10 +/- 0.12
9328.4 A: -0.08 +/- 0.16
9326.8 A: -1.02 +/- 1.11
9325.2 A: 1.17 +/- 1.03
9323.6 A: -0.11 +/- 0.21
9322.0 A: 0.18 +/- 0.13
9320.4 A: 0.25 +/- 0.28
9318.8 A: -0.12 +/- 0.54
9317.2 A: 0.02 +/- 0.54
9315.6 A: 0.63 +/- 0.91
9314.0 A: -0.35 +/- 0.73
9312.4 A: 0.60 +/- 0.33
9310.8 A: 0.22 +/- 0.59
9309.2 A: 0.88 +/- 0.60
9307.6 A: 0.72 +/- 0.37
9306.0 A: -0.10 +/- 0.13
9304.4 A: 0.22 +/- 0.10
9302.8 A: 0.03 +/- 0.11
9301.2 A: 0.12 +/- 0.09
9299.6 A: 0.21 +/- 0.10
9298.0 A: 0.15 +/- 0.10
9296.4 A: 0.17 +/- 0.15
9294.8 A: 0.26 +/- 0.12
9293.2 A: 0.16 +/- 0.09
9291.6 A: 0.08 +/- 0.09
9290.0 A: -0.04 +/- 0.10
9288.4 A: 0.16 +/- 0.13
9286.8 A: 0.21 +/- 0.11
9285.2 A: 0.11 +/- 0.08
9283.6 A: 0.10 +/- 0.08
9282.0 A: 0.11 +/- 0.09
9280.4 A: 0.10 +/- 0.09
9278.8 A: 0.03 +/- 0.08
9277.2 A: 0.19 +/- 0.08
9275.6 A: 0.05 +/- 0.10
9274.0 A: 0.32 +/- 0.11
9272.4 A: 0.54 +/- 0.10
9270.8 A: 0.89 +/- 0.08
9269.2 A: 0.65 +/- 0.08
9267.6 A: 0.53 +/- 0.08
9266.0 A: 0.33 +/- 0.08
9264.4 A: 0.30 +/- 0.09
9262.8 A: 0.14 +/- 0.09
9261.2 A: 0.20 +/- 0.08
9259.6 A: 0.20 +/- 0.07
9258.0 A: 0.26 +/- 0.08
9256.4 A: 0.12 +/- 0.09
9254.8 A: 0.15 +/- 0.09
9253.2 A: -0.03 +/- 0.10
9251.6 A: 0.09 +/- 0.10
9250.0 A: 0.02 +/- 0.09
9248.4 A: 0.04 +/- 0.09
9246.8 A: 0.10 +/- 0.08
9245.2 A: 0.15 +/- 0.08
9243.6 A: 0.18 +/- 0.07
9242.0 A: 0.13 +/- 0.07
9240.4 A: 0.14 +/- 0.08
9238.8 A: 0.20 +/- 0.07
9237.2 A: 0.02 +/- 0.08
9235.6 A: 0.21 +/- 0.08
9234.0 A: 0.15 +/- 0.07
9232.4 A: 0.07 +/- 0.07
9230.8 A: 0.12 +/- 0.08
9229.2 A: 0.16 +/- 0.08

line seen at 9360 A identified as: [O III]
